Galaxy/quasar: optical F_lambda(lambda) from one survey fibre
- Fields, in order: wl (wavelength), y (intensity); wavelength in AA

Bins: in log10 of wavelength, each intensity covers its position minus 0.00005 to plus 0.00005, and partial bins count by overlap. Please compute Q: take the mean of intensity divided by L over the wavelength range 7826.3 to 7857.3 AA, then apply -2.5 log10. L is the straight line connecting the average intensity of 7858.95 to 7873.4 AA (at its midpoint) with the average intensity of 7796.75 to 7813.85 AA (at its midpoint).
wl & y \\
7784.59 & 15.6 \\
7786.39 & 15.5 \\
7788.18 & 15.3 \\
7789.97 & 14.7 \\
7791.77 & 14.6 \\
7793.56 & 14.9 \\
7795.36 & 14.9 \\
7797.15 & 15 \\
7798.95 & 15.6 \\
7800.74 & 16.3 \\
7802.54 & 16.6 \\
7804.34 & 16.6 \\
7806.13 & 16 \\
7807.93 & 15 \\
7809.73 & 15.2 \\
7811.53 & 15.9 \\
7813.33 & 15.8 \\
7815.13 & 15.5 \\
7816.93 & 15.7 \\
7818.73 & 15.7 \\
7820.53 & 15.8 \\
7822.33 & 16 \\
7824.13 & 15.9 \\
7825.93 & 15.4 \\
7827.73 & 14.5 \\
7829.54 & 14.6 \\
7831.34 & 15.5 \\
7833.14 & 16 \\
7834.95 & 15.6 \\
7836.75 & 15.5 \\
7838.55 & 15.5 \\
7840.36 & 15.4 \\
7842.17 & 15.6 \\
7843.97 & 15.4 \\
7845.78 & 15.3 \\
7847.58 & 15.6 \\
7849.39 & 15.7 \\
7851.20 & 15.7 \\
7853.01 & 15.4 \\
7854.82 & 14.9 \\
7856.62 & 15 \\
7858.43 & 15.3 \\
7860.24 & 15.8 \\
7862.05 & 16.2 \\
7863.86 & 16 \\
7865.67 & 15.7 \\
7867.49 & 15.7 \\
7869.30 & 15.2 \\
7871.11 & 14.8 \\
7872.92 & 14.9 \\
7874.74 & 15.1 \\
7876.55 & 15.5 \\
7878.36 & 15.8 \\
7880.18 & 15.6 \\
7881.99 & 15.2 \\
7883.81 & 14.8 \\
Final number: 0.02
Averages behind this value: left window 15.8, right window 15.5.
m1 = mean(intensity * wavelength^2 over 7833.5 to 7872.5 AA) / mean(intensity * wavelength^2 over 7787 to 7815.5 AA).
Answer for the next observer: 1.01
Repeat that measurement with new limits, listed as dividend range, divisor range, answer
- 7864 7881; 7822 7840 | 1.01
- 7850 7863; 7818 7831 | 1.01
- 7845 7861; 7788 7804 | 1.02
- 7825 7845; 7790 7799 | 1.04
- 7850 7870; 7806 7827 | 1.00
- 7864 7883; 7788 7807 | 1.01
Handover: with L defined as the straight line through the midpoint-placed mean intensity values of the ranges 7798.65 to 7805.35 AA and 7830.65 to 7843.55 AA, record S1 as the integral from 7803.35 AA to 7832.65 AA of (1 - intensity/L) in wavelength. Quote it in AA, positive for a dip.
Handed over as 0.8 AA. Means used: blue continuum 16.3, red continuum 15.6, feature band 15.6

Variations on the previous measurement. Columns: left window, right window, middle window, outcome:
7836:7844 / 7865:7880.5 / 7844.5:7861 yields 0.03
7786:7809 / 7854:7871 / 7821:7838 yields 0.03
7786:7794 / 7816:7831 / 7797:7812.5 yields -0.66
